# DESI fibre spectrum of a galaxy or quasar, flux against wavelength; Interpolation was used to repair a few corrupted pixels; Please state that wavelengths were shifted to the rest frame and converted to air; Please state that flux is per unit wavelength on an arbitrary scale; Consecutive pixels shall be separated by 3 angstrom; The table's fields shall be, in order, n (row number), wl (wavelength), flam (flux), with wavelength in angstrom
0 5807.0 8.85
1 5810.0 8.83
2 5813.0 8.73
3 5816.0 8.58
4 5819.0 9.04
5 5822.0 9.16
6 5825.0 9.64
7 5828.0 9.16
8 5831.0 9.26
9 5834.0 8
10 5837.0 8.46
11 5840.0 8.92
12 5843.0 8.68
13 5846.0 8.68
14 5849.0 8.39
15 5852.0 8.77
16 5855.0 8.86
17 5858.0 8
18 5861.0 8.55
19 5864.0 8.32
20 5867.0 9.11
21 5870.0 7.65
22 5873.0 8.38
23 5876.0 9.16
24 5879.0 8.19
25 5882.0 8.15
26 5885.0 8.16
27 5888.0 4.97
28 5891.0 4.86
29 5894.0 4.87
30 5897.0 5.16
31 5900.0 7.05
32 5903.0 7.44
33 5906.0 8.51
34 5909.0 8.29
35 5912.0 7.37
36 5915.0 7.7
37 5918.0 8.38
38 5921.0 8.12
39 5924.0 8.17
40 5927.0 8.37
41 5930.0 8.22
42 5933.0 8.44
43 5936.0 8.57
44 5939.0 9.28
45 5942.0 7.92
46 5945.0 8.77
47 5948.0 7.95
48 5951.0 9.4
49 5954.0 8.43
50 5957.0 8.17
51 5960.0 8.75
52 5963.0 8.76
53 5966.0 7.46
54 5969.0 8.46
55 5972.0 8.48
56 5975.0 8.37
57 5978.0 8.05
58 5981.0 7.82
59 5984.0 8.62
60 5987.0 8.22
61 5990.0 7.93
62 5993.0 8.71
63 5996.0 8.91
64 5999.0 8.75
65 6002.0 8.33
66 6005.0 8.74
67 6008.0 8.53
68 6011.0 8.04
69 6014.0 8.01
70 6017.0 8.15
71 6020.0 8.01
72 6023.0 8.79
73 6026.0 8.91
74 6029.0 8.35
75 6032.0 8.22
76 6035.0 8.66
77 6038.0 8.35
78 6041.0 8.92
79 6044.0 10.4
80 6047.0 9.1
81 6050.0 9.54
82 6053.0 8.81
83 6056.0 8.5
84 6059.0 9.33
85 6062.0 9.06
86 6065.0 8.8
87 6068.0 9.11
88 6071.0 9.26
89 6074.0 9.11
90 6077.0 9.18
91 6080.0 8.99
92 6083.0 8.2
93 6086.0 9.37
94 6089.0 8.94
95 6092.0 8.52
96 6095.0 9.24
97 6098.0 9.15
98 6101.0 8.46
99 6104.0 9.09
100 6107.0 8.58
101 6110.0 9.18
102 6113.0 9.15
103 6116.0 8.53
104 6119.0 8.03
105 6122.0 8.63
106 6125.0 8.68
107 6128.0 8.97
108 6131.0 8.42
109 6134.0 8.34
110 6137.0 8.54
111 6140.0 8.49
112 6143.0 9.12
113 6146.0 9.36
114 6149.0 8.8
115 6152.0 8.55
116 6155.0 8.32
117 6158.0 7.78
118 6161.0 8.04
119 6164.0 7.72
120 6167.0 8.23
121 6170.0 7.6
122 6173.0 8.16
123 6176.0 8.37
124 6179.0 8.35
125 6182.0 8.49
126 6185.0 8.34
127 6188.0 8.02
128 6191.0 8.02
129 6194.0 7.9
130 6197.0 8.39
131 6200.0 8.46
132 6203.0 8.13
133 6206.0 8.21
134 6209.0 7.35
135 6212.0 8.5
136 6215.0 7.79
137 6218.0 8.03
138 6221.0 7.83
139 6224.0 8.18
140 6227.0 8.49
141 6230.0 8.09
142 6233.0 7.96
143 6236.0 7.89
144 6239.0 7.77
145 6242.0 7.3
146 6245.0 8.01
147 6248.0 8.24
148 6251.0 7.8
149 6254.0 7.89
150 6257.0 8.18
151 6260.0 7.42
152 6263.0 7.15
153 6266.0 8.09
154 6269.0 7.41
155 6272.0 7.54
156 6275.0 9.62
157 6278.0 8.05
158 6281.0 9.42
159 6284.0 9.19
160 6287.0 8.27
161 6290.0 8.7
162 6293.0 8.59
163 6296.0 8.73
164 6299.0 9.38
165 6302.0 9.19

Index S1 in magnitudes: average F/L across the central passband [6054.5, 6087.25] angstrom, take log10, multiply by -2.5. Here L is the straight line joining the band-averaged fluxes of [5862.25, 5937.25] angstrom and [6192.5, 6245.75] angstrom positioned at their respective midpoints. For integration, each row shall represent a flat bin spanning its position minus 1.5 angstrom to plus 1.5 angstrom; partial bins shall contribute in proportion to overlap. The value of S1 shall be -0.147 mag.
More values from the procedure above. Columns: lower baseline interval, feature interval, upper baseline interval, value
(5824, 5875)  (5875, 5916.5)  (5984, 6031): 0.203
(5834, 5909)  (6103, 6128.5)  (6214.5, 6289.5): -0.099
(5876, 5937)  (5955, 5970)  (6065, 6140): -0.061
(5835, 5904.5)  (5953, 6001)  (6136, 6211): -0.056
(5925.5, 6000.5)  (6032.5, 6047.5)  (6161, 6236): -0.088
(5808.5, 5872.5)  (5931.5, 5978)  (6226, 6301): 0.013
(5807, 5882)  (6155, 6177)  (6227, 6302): 0.044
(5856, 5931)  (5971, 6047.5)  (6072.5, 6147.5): -0.030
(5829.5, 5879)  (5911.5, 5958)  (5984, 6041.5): 0.020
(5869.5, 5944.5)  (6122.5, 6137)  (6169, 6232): -0.076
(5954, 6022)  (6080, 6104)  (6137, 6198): -0.069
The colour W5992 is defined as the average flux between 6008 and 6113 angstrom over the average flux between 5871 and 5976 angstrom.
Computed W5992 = 1.1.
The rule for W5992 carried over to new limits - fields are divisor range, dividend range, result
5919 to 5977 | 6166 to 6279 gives 0.95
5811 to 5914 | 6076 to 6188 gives 1.06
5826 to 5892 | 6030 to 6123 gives 1.08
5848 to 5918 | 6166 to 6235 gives 1.06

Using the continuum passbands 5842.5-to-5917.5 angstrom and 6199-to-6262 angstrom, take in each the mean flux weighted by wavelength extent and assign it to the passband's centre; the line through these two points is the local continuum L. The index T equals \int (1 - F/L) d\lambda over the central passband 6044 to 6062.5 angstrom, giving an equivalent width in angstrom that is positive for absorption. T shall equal -3.11 angstrom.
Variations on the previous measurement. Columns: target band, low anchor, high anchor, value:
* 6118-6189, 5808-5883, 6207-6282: -2.2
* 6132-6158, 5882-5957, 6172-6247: -2.1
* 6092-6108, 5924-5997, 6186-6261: -1.3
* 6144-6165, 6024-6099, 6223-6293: 0.4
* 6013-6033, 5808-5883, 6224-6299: 0.2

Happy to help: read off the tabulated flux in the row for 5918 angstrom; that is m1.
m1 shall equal 8.38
